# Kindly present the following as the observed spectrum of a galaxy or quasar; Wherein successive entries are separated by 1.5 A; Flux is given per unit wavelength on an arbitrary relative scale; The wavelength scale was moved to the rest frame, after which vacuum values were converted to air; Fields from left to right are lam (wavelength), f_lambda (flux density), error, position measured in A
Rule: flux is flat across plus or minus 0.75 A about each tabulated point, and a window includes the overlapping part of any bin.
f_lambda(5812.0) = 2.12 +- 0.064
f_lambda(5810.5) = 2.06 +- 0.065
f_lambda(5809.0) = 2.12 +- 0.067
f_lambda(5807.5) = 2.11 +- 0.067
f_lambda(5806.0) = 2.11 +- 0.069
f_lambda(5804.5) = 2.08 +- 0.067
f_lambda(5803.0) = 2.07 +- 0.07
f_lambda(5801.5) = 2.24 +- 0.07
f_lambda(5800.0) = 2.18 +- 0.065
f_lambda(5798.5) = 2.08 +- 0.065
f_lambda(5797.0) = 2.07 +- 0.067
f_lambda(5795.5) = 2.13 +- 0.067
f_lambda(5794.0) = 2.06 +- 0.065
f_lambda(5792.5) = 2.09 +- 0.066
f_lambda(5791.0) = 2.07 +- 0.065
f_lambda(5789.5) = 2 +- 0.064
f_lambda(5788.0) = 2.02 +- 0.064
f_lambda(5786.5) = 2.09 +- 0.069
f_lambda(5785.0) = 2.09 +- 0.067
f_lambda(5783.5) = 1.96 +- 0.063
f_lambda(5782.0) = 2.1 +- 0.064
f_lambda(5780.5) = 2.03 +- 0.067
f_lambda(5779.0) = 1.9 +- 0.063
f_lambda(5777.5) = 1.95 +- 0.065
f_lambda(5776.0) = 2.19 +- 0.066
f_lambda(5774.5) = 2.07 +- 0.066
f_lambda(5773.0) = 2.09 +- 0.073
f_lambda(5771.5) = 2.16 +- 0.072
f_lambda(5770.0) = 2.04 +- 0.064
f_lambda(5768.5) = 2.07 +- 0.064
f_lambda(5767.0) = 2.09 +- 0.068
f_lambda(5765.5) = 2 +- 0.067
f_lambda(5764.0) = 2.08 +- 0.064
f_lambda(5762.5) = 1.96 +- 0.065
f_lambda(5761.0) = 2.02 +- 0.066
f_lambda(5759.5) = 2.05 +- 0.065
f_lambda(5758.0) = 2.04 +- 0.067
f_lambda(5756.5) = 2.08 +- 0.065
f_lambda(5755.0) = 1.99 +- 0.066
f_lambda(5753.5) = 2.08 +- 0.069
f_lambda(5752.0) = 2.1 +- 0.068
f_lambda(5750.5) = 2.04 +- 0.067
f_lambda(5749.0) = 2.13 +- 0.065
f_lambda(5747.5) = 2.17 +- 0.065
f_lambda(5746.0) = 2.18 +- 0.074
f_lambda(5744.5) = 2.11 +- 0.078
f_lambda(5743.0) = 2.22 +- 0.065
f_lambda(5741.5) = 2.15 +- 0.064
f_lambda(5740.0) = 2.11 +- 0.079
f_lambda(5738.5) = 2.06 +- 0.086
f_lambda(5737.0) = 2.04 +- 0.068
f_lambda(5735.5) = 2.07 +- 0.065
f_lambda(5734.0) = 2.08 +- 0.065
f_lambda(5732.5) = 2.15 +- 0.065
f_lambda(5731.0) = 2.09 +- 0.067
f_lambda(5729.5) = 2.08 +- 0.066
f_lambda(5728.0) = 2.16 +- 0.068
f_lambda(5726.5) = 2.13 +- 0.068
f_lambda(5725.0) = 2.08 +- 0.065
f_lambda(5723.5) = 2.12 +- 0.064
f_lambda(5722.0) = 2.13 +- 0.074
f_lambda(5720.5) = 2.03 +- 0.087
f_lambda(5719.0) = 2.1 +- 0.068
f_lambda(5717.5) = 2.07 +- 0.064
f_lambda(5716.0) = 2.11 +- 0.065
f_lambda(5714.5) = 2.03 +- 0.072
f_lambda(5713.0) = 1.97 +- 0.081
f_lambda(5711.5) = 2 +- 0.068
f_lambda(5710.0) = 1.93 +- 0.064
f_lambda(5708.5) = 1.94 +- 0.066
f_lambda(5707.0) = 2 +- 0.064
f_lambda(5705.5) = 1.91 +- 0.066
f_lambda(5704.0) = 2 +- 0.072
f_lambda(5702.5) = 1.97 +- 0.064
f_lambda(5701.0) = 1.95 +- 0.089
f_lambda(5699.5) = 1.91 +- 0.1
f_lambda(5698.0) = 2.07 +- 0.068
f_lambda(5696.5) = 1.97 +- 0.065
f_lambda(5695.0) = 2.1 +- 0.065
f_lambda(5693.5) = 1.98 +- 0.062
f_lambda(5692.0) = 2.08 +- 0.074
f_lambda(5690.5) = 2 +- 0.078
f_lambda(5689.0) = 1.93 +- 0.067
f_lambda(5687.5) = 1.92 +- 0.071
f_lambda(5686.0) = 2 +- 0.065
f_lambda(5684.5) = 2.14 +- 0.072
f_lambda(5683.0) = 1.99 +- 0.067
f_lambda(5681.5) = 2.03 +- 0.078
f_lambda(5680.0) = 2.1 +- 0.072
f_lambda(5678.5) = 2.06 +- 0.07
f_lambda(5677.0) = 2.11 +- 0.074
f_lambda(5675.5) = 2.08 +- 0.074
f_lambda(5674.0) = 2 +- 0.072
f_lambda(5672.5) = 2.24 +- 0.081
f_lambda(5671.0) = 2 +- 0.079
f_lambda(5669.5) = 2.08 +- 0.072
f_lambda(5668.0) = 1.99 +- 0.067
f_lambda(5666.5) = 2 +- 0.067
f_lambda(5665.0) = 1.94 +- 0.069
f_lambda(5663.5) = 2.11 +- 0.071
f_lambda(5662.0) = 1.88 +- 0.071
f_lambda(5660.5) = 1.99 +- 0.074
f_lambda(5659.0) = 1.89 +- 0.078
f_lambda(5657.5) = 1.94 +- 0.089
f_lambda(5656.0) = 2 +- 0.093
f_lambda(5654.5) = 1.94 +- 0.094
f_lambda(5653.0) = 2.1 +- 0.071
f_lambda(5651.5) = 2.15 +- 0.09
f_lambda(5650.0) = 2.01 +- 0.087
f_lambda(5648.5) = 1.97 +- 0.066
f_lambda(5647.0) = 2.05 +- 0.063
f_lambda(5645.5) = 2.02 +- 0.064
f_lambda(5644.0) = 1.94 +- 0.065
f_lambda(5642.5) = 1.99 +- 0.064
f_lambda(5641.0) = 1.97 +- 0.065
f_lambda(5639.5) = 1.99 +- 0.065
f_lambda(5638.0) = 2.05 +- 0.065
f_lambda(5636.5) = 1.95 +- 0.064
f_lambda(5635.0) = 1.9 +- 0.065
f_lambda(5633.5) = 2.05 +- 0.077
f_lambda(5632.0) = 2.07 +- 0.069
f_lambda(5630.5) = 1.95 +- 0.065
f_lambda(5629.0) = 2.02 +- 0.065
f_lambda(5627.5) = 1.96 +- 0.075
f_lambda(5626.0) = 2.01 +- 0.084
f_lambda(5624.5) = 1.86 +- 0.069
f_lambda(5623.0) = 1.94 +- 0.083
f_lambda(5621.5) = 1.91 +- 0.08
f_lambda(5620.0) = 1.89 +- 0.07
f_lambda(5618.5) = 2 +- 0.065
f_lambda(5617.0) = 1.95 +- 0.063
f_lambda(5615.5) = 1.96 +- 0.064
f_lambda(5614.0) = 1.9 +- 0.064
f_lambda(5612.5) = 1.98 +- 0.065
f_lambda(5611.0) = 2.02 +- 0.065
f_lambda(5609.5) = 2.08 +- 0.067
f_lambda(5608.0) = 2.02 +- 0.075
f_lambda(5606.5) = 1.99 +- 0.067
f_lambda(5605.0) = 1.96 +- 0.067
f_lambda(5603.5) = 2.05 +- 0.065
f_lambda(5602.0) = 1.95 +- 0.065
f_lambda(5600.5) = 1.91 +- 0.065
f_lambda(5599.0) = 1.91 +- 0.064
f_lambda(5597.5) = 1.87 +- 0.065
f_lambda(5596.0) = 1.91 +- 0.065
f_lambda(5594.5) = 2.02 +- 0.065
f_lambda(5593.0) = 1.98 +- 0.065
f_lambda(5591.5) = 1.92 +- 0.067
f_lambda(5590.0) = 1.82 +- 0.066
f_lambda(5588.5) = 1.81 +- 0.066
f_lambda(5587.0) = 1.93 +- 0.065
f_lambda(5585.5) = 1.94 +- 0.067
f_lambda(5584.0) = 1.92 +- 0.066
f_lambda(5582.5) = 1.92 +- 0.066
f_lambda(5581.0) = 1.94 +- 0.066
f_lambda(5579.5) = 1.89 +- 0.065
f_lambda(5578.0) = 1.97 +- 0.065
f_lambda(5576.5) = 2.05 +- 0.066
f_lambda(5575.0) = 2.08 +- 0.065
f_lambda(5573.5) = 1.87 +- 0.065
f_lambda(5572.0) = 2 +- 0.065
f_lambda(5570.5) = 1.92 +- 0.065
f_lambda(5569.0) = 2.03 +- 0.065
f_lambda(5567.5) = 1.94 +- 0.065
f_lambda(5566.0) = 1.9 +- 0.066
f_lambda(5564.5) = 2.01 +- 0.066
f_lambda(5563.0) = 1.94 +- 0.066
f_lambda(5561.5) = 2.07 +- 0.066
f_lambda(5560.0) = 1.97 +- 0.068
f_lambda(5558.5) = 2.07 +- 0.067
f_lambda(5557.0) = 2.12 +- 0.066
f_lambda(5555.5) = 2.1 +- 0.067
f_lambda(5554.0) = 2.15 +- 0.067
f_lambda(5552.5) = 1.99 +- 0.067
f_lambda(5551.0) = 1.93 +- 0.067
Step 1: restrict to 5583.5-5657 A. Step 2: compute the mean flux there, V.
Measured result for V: 1.97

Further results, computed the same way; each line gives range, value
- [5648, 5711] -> 2.01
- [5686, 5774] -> 2.05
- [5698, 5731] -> 2.03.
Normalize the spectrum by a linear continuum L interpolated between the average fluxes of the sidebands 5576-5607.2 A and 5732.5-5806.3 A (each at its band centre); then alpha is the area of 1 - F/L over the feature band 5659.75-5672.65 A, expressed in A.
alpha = -0.1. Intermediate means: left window 1.94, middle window 2.02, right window 2.08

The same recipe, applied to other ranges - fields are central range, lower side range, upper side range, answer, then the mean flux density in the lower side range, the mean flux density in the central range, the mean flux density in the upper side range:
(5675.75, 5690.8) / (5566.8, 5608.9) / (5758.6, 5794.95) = -0.24 A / 1.95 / 2.03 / 2.05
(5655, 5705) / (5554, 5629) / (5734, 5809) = 0.20 A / 1.96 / 2.01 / 2.08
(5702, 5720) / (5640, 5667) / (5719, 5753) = 0.62 A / 1.99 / 2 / 2.11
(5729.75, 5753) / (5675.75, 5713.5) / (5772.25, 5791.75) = -1.00 A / 2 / 2.11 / 2.04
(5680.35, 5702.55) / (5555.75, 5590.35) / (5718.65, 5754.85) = 0.67 A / 1.96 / 2.01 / 2.11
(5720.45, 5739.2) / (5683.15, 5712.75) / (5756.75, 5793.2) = -0.77 A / 1.99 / 2.1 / 2.05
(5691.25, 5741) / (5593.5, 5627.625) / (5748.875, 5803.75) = -0.43 A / 1.96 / 2.04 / 2.06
